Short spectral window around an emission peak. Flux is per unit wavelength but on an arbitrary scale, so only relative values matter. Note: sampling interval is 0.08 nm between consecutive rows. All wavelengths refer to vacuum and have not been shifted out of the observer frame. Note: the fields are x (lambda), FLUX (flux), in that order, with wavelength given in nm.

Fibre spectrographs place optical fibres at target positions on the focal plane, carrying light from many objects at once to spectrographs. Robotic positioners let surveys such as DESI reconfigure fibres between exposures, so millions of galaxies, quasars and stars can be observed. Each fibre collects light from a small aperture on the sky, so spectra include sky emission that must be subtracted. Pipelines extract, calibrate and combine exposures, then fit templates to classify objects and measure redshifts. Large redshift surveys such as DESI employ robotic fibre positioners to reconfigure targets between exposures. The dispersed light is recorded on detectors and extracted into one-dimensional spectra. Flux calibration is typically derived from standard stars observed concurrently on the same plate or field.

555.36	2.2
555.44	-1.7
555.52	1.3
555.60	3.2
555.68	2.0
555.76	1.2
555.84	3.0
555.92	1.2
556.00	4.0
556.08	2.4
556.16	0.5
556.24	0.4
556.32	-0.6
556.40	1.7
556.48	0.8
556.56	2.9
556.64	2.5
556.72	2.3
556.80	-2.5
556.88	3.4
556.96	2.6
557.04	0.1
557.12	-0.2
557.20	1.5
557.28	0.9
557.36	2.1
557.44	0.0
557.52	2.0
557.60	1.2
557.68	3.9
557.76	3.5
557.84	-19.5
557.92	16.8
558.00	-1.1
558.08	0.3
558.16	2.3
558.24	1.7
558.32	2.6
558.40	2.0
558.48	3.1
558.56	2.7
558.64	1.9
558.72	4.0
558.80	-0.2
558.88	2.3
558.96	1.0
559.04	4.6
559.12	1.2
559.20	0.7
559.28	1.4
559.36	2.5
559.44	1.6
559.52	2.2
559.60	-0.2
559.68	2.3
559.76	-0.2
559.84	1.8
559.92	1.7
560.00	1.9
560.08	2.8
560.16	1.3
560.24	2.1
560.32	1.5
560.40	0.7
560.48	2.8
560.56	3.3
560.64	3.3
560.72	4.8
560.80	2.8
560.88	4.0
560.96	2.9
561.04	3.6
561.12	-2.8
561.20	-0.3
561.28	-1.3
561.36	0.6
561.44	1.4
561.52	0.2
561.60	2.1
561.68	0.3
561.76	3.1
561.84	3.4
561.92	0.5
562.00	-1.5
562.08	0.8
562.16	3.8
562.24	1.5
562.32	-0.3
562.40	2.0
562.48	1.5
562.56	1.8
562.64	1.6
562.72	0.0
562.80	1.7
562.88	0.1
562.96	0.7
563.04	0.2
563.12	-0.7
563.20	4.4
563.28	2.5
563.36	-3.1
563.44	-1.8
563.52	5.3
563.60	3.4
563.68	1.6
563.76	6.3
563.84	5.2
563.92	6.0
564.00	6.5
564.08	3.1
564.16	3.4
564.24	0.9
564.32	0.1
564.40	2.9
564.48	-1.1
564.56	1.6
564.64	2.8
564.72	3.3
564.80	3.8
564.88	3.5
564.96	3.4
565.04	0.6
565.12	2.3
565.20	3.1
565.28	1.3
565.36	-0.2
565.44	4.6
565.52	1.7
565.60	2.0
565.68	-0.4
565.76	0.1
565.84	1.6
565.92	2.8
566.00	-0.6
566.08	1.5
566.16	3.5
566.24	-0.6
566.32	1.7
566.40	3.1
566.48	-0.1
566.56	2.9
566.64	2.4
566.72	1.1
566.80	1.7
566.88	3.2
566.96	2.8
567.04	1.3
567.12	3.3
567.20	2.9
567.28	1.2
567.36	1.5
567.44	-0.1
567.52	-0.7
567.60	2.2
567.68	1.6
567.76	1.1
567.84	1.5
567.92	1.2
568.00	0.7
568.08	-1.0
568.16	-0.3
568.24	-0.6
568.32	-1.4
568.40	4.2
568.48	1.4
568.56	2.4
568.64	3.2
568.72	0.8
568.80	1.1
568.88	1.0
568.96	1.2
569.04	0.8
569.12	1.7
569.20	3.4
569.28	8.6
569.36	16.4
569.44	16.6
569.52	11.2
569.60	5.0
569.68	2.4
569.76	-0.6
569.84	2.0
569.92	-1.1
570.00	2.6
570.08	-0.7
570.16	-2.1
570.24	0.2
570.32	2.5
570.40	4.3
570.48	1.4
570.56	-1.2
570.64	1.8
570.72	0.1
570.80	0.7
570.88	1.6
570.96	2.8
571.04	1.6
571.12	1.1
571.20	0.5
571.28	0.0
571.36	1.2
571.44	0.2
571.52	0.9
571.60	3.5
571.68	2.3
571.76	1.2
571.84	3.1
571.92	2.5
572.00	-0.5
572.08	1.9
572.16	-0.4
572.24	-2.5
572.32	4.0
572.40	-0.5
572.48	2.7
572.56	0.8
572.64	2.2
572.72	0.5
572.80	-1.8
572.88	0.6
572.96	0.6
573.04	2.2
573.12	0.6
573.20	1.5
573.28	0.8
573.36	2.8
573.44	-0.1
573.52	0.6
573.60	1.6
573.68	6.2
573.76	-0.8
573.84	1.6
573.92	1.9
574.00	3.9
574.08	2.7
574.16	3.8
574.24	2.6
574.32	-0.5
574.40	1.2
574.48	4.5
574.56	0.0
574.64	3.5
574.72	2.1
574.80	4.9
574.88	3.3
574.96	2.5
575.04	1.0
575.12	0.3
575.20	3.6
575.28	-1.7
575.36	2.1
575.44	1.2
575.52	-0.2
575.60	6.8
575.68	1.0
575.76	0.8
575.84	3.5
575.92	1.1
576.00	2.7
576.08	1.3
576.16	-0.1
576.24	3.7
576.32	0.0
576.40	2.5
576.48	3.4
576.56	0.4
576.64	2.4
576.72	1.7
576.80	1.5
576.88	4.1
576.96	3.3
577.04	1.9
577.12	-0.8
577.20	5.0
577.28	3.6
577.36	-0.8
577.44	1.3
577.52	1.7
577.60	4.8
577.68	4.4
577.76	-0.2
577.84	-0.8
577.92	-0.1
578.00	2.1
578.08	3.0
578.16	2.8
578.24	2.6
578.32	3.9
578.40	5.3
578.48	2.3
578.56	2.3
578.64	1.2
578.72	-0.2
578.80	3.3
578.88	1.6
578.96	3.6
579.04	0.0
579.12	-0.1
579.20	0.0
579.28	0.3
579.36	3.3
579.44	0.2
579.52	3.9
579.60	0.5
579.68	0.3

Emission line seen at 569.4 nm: [O III]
